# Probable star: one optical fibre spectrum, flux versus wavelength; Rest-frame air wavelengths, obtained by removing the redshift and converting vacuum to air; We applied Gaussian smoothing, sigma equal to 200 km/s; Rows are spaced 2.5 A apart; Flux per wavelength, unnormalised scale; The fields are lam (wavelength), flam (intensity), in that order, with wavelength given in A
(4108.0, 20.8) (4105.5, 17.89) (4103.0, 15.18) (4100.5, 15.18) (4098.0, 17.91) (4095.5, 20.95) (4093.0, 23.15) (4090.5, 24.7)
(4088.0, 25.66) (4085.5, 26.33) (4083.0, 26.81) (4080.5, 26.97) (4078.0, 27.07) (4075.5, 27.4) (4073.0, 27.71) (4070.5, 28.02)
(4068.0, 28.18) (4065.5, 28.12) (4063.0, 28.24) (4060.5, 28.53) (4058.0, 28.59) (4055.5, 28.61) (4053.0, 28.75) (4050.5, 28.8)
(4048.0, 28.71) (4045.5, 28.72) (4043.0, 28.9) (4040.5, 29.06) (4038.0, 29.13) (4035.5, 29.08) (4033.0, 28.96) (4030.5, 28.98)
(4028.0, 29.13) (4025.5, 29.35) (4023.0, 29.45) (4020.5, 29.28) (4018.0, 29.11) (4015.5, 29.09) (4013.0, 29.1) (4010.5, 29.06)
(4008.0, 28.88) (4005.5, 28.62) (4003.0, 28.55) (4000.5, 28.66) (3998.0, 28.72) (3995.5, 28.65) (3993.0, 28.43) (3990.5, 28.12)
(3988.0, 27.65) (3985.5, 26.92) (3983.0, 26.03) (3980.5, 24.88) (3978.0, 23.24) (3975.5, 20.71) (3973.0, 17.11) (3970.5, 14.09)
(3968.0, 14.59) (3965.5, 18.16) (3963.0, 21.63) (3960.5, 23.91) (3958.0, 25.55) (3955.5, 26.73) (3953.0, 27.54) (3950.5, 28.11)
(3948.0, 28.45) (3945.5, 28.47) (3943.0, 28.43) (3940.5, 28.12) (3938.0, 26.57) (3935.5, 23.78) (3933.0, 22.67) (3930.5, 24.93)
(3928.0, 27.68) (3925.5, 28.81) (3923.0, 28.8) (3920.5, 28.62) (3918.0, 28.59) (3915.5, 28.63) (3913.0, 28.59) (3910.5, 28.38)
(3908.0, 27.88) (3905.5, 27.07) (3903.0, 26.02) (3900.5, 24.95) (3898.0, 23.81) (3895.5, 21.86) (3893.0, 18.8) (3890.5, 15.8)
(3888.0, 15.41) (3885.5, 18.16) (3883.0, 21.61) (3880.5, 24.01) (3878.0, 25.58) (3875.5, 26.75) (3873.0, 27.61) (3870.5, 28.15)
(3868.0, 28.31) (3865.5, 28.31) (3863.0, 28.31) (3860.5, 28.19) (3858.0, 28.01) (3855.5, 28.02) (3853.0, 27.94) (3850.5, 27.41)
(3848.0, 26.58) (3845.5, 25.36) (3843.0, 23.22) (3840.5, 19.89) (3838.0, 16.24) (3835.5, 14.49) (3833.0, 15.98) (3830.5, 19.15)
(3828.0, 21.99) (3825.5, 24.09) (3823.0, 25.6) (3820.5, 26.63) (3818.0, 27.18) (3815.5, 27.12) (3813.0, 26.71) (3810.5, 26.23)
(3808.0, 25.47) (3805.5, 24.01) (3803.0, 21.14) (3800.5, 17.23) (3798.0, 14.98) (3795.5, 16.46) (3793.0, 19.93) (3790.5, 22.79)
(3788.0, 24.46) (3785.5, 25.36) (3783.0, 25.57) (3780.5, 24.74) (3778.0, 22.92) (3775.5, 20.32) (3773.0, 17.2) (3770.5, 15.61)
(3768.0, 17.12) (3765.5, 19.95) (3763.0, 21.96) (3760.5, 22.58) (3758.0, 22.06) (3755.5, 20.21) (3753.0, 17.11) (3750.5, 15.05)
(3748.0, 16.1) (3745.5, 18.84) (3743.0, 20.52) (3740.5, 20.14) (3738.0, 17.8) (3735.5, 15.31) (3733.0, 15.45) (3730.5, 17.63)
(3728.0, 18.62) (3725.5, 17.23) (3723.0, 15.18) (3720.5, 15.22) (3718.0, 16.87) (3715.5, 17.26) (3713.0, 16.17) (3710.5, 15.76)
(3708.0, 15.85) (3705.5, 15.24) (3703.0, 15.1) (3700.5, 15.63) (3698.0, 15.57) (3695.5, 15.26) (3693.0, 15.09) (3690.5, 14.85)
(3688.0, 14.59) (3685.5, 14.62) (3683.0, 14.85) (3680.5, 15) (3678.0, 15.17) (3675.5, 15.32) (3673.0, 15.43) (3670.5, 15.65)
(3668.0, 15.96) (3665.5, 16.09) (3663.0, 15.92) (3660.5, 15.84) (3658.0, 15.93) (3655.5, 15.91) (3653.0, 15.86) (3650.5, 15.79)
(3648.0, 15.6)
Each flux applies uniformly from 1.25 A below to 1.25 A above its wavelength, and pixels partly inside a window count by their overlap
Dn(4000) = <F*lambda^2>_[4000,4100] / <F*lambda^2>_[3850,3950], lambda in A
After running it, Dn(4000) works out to 1.1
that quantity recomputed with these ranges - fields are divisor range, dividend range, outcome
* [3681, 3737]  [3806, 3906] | 1.64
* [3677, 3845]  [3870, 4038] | 1.49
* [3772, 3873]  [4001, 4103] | 1.30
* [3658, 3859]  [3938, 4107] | 1.54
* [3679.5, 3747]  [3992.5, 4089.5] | 2.07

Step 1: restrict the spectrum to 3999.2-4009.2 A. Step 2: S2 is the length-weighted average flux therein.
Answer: 28.7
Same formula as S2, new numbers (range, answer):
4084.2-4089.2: 26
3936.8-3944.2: 27.7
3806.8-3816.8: 26.4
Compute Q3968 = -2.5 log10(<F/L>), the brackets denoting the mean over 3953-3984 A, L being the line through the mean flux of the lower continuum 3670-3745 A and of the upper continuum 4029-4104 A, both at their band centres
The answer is 0.10 mag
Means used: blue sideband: 16.1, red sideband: 26.5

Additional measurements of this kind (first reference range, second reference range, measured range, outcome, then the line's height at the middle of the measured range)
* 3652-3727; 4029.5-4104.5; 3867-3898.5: -0.08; 21.1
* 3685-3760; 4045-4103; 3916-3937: -0.21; 22.1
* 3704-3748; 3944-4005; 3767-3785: -0.12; 18.6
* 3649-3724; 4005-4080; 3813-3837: -0.10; 20.7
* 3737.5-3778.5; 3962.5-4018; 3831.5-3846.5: 0.12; 21.2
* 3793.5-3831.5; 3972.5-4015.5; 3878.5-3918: 0.05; 24.8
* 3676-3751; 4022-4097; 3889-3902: 0.06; 22.2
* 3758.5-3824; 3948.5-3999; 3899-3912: -0.15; 23.4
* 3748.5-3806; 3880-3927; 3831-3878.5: -0.09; 22.9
